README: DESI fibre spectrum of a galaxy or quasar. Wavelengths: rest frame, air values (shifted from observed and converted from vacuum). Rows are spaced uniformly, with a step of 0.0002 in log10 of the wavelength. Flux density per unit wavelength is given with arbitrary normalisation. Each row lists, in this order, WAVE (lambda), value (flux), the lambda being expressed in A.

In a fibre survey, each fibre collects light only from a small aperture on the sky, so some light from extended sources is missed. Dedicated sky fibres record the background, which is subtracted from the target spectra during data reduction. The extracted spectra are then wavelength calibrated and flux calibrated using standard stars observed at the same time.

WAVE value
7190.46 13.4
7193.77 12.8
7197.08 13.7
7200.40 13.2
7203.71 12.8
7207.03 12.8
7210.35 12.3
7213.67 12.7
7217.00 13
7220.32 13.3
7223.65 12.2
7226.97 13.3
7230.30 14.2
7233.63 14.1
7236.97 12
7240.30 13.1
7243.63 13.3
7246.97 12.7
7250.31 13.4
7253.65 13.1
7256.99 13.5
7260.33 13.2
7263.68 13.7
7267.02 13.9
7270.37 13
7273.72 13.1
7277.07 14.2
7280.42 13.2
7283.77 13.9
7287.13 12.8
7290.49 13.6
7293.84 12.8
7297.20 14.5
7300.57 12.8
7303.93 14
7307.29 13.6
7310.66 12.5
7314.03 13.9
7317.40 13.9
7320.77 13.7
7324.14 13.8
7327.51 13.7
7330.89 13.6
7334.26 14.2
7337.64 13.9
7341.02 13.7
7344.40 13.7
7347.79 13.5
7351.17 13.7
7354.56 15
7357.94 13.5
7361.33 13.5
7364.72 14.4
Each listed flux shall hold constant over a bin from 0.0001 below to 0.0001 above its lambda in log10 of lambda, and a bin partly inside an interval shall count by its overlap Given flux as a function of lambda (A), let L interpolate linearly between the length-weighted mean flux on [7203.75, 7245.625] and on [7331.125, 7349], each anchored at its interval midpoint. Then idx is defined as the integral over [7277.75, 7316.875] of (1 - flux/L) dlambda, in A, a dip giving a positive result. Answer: 0.1 A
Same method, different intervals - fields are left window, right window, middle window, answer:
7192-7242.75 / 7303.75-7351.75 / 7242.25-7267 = -0.1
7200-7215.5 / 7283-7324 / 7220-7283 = -1.1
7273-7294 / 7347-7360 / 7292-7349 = 0.3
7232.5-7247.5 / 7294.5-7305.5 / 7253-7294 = -0.1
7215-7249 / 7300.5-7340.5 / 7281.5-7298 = 0.0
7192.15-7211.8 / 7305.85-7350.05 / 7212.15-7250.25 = 0.0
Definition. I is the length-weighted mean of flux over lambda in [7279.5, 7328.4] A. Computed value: 13.5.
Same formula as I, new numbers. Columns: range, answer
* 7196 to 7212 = 12.9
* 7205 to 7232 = 13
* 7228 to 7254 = 13.2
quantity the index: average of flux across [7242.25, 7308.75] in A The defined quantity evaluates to 13.4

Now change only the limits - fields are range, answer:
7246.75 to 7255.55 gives 13.1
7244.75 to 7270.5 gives 13.3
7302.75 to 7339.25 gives 13.7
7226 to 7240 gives 13.4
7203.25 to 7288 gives 13.2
